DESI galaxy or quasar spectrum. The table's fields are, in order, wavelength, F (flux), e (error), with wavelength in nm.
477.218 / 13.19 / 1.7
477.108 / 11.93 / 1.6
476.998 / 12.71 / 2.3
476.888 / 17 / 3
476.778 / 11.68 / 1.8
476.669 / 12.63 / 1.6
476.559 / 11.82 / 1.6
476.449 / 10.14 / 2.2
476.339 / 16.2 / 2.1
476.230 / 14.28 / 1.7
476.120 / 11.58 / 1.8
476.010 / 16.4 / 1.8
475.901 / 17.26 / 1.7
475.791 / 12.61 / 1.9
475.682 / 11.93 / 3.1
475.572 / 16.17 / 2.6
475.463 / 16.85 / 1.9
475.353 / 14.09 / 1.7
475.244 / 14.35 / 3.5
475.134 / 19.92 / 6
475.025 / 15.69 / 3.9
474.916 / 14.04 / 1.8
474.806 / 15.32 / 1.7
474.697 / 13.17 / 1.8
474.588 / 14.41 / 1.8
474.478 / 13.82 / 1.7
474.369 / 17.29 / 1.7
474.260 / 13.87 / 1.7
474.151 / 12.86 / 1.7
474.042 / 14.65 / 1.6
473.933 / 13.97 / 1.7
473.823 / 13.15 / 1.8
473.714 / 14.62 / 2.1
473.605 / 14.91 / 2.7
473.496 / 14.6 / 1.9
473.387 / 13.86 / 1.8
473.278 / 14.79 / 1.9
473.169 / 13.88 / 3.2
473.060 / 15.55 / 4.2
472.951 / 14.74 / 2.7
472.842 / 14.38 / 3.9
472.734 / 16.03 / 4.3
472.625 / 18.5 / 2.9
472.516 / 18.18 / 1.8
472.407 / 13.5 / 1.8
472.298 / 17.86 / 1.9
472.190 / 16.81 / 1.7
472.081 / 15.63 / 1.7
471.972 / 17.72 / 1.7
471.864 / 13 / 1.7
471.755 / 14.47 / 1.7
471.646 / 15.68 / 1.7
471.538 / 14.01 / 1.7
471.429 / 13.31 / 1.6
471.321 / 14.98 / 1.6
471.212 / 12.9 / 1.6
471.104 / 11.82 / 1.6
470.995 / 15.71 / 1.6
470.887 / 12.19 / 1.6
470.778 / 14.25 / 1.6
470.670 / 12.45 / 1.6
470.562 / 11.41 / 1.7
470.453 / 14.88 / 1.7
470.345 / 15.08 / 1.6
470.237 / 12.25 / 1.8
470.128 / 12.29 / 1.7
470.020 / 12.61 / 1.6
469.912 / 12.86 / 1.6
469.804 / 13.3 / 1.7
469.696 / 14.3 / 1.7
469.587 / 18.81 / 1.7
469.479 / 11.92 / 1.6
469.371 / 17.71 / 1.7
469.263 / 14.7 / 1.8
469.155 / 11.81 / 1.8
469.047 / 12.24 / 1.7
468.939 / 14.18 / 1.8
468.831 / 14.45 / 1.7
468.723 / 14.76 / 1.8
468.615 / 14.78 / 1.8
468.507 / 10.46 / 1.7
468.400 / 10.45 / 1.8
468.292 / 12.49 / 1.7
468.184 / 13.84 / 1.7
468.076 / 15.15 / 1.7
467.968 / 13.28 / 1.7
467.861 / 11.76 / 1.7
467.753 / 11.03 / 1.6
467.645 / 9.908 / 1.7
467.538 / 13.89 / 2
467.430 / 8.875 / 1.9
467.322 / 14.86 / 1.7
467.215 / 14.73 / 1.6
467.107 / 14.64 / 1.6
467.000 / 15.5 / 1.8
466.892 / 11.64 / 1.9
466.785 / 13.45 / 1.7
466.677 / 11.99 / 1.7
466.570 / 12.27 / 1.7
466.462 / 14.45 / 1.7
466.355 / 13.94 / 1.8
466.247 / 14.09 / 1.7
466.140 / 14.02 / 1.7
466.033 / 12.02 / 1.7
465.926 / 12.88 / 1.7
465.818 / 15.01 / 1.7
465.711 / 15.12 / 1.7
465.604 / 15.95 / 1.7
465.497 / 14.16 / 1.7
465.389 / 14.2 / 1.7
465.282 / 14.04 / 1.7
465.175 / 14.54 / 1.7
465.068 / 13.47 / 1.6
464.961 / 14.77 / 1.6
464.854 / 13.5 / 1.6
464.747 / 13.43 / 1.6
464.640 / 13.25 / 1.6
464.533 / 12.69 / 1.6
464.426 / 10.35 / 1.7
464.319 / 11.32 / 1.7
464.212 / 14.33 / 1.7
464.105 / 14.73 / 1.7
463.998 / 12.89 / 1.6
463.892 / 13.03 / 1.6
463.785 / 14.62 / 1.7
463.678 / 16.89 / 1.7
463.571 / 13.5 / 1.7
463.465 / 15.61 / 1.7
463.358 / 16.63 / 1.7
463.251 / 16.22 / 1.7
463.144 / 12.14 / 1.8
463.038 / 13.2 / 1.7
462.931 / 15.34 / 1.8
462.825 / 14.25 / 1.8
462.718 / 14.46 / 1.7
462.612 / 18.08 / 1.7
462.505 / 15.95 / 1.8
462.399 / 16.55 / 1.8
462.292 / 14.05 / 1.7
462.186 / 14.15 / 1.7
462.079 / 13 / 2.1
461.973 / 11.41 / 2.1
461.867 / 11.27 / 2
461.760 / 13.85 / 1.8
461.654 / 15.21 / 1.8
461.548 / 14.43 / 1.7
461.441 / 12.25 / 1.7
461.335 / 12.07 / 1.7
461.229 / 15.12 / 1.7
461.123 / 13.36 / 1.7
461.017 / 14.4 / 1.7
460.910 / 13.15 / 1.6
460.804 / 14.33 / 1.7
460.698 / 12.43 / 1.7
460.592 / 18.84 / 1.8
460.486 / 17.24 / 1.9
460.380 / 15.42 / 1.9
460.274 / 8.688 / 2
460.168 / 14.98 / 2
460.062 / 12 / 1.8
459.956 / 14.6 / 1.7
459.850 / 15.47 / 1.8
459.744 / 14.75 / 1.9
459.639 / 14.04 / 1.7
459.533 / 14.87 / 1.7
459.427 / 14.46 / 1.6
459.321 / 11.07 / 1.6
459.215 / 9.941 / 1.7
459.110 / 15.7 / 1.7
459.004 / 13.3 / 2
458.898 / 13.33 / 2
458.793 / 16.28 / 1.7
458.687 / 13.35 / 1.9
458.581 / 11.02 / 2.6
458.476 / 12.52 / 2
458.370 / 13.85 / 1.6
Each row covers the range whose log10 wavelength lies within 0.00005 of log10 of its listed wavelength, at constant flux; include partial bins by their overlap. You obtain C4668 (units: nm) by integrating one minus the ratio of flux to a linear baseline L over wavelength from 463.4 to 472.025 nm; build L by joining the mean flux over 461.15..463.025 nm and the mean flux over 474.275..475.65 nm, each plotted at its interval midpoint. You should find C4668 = 0.61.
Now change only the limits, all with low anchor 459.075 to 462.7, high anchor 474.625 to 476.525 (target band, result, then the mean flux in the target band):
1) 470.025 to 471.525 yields 0.116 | 13.3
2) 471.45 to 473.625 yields -0.126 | 15.4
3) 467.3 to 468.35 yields 0.139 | 12.4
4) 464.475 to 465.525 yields 0.032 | 13.8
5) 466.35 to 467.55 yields 0.083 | 13.3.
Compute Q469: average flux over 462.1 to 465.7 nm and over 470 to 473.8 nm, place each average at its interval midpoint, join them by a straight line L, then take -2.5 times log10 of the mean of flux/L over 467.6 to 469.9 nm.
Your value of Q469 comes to 0.08 mag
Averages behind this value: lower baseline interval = 14.3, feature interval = 13.4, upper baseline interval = 14.5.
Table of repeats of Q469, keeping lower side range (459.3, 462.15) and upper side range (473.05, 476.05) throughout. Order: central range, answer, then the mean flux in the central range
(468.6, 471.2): 0.05 mag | 13.8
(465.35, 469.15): 0.08 mag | 13.3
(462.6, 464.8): 0.00 mag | 14.1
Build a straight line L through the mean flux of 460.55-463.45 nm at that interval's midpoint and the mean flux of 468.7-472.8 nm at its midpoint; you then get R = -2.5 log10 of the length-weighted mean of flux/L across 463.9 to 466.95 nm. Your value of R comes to 0.065 mag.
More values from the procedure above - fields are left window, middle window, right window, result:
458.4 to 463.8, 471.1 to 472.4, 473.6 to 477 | -0.05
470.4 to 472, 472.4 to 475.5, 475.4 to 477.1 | -0.09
